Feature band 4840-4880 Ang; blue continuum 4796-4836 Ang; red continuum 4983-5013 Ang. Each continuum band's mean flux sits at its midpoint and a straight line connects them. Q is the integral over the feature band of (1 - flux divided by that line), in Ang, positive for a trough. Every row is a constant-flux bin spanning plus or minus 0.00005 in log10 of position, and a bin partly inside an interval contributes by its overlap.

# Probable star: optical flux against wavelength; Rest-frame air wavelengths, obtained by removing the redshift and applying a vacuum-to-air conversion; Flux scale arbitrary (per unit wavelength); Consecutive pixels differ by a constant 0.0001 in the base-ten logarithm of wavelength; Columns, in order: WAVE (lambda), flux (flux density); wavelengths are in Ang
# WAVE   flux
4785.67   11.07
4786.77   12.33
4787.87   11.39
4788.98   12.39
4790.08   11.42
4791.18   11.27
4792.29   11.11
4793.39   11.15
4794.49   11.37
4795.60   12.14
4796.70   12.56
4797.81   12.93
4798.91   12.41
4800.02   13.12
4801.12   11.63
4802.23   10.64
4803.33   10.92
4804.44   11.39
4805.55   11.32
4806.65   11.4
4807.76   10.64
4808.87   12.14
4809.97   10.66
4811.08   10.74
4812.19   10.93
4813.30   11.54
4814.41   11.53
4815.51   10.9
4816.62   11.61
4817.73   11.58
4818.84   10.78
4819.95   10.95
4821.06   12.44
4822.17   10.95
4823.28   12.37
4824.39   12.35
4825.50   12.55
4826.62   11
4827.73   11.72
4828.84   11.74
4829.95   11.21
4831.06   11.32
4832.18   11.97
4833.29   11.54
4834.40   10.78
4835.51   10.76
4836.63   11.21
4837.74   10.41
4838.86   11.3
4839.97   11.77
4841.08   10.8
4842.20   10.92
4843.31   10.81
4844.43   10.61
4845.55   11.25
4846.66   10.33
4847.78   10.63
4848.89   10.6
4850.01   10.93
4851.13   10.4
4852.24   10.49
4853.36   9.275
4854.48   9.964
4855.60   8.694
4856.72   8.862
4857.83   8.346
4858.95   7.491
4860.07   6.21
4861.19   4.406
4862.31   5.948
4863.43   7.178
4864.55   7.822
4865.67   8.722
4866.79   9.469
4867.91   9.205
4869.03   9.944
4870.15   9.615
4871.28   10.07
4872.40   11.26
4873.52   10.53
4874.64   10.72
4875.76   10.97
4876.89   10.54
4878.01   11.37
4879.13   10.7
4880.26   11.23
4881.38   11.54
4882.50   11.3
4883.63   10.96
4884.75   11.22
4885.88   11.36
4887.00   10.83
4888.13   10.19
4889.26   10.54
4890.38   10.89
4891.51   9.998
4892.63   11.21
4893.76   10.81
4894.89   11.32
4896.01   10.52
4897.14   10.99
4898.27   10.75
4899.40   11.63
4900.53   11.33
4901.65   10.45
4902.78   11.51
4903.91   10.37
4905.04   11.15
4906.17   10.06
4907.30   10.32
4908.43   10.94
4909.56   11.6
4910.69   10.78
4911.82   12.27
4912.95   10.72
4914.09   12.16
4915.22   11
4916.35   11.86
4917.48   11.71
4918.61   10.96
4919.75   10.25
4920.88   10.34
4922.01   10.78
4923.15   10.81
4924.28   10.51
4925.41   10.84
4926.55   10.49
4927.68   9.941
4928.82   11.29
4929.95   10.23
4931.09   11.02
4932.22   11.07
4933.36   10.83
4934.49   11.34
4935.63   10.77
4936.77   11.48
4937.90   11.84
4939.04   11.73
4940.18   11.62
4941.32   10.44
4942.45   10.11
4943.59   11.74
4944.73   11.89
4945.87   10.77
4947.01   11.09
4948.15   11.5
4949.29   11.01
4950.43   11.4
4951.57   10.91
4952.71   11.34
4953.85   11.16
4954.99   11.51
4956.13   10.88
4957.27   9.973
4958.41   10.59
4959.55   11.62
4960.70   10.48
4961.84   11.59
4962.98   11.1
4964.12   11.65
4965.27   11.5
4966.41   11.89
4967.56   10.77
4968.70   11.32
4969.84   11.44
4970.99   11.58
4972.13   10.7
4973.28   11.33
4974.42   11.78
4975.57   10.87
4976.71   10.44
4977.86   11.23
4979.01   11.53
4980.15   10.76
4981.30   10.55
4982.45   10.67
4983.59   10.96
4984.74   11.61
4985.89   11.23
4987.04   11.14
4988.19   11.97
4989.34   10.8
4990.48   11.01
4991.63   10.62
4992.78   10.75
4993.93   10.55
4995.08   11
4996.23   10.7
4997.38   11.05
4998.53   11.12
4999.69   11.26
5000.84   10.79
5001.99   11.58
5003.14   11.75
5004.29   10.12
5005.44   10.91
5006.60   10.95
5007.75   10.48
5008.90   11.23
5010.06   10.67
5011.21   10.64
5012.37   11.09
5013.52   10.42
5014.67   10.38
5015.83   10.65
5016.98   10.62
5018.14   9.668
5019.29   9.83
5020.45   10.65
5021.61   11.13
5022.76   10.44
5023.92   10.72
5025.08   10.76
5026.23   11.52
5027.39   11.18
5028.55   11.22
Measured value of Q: 6.28 Ang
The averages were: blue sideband 11.5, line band 9.61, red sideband 11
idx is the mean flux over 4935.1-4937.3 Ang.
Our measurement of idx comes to 11.1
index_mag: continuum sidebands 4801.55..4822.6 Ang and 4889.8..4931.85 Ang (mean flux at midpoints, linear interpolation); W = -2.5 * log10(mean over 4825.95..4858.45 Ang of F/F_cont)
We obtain 0.05 mag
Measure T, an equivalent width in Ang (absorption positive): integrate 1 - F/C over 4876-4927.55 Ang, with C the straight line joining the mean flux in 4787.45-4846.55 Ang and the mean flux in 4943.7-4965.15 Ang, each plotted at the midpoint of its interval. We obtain 1.42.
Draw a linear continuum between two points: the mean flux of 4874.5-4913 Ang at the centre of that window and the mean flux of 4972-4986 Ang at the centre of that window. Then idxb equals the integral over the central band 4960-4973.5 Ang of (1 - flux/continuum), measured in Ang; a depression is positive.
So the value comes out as -0.3 Ang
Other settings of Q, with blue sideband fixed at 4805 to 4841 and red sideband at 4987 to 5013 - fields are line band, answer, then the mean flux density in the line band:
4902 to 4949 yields 0.5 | 11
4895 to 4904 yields 0.2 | 11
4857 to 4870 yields 4.0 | 7.79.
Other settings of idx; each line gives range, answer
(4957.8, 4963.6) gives 11.1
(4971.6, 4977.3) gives 11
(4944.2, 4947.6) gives 11.2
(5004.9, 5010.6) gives 10.8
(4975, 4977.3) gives 10.7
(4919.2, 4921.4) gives 10.3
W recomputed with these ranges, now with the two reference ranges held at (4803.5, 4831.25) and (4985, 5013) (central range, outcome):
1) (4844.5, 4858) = 0.13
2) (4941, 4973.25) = -0.01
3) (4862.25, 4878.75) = 0.17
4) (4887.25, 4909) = 0.04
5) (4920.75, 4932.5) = 0.05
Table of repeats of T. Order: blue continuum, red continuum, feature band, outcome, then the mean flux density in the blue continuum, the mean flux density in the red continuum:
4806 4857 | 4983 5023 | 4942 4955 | -0.3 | 11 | 10.9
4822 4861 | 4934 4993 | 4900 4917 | -0.3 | 10.6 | 11.2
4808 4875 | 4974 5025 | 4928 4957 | -1.2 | 10.4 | 10.9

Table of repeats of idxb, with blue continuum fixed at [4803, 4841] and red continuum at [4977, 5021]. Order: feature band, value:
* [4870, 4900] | 0.84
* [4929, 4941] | -0.15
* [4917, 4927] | 0.31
